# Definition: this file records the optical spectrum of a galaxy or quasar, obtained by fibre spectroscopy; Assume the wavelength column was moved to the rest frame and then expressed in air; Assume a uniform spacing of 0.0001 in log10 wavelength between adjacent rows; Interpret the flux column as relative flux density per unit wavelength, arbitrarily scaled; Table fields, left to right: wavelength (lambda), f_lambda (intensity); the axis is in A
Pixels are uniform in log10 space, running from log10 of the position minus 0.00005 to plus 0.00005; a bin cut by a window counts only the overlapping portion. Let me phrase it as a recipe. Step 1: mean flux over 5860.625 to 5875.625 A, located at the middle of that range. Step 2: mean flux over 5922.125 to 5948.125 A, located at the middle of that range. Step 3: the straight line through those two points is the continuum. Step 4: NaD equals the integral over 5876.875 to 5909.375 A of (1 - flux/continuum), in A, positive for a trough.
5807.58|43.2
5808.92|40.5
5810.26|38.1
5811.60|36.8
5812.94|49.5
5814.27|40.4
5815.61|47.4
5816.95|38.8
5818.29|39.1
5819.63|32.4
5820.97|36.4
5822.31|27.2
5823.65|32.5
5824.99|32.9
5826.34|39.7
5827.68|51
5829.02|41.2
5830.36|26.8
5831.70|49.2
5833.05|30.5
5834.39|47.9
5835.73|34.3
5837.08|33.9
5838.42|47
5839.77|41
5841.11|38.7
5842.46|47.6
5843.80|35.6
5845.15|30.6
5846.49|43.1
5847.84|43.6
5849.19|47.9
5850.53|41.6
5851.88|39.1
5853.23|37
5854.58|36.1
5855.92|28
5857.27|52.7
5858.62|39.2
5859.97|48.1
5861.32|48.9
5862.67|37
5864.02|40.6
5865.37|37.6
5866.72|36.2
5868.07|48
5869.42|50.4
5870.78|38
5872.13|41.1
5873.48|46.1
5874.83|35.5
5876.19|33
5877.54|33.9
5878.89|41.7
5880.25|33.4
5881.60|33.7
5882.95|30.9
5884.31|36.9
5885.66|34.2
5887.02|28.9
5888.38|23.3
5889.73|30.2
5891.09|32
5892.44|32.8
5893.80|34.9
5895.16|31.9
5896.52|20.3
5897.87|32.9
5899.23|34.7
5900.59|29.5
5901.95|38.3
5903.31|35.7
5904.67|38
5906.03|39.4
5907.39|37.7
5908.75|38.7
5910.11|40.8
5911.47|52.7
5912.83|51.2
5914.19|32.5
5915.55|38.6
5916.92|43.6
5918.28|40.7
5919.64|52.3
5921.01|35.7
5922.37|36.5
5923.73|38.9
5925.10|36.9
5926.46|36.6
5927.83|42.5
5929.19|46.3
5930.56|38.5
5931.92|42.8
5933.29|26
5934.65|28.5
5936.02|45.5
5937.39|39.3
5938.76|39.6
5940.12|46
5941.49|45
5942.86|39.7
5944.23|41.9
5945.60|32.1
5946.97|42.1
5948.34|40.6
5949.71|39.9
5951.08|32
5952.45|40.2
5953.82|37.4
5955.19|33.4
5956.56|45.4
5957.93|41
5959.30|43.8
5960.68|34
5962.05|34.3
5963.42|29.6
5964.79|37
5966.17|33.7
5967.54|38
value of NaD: 5.8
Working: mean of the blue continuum 41.7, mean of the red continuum 39.3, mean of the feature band 33.5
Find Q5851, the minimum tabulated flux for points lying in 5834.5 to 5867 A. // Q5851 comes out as 28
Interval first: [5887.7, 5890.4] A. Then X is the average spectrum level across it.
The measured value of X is 26.8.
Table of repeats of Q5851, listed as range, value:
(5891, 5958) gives 20.3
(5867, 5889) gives 23.3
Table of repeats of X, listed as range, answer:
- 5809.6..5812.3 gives 37.5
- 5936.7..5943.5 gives 41.9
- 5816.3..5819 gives 38.8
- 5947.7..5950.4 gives 40.2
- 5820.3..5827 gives 33.7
